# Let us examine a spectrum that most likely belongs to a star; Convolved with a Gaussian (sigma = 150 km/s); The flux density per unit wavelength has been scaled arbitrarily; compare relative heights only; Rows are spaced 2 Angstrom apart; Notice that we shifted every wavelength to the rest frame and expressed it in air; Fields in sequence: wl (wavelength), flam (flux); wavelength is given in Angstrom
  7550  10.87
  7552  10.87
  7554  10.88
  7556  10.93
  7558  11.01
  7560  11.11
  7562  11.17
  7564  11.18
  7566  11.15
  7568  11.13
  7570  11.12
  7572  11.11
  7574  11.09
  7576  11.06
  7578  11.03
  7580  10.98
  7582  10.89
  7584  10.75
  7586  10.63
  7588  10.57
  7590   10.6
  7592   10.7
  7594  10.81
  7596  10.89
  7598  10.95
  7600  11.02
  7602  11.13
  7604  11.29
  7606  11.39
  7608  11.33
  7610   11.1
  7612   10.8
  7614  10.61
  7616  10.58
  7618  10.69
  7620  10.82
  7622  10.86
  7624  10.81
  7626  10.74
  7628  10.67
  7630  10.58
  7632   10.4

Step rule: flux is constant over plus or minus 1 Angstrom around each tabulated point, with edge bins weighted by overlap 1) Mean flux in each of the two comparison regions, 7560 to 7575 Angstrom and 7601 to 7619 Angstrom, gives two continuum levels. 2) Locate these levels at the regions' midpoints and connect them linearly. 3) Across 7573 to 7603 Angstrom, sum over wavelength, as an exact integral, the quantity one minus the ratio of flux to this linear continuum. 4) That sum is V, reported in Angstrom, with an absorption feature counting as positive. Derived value 0.5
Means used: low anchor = 11.1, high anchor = 11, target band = 10.9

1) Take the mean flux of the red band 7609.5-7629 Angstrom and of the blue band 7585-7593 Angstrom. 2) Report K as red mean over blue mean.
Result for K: 1.0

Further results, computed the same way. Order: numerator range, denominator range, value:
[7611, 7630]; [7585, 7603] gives 0.99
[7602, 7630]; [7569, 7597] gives 1.00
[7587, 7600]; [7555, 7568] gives 0.97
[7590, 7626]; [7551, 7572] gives 0.99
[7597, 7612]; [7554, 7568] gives 1.01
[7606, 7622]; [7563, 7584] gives 0.98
